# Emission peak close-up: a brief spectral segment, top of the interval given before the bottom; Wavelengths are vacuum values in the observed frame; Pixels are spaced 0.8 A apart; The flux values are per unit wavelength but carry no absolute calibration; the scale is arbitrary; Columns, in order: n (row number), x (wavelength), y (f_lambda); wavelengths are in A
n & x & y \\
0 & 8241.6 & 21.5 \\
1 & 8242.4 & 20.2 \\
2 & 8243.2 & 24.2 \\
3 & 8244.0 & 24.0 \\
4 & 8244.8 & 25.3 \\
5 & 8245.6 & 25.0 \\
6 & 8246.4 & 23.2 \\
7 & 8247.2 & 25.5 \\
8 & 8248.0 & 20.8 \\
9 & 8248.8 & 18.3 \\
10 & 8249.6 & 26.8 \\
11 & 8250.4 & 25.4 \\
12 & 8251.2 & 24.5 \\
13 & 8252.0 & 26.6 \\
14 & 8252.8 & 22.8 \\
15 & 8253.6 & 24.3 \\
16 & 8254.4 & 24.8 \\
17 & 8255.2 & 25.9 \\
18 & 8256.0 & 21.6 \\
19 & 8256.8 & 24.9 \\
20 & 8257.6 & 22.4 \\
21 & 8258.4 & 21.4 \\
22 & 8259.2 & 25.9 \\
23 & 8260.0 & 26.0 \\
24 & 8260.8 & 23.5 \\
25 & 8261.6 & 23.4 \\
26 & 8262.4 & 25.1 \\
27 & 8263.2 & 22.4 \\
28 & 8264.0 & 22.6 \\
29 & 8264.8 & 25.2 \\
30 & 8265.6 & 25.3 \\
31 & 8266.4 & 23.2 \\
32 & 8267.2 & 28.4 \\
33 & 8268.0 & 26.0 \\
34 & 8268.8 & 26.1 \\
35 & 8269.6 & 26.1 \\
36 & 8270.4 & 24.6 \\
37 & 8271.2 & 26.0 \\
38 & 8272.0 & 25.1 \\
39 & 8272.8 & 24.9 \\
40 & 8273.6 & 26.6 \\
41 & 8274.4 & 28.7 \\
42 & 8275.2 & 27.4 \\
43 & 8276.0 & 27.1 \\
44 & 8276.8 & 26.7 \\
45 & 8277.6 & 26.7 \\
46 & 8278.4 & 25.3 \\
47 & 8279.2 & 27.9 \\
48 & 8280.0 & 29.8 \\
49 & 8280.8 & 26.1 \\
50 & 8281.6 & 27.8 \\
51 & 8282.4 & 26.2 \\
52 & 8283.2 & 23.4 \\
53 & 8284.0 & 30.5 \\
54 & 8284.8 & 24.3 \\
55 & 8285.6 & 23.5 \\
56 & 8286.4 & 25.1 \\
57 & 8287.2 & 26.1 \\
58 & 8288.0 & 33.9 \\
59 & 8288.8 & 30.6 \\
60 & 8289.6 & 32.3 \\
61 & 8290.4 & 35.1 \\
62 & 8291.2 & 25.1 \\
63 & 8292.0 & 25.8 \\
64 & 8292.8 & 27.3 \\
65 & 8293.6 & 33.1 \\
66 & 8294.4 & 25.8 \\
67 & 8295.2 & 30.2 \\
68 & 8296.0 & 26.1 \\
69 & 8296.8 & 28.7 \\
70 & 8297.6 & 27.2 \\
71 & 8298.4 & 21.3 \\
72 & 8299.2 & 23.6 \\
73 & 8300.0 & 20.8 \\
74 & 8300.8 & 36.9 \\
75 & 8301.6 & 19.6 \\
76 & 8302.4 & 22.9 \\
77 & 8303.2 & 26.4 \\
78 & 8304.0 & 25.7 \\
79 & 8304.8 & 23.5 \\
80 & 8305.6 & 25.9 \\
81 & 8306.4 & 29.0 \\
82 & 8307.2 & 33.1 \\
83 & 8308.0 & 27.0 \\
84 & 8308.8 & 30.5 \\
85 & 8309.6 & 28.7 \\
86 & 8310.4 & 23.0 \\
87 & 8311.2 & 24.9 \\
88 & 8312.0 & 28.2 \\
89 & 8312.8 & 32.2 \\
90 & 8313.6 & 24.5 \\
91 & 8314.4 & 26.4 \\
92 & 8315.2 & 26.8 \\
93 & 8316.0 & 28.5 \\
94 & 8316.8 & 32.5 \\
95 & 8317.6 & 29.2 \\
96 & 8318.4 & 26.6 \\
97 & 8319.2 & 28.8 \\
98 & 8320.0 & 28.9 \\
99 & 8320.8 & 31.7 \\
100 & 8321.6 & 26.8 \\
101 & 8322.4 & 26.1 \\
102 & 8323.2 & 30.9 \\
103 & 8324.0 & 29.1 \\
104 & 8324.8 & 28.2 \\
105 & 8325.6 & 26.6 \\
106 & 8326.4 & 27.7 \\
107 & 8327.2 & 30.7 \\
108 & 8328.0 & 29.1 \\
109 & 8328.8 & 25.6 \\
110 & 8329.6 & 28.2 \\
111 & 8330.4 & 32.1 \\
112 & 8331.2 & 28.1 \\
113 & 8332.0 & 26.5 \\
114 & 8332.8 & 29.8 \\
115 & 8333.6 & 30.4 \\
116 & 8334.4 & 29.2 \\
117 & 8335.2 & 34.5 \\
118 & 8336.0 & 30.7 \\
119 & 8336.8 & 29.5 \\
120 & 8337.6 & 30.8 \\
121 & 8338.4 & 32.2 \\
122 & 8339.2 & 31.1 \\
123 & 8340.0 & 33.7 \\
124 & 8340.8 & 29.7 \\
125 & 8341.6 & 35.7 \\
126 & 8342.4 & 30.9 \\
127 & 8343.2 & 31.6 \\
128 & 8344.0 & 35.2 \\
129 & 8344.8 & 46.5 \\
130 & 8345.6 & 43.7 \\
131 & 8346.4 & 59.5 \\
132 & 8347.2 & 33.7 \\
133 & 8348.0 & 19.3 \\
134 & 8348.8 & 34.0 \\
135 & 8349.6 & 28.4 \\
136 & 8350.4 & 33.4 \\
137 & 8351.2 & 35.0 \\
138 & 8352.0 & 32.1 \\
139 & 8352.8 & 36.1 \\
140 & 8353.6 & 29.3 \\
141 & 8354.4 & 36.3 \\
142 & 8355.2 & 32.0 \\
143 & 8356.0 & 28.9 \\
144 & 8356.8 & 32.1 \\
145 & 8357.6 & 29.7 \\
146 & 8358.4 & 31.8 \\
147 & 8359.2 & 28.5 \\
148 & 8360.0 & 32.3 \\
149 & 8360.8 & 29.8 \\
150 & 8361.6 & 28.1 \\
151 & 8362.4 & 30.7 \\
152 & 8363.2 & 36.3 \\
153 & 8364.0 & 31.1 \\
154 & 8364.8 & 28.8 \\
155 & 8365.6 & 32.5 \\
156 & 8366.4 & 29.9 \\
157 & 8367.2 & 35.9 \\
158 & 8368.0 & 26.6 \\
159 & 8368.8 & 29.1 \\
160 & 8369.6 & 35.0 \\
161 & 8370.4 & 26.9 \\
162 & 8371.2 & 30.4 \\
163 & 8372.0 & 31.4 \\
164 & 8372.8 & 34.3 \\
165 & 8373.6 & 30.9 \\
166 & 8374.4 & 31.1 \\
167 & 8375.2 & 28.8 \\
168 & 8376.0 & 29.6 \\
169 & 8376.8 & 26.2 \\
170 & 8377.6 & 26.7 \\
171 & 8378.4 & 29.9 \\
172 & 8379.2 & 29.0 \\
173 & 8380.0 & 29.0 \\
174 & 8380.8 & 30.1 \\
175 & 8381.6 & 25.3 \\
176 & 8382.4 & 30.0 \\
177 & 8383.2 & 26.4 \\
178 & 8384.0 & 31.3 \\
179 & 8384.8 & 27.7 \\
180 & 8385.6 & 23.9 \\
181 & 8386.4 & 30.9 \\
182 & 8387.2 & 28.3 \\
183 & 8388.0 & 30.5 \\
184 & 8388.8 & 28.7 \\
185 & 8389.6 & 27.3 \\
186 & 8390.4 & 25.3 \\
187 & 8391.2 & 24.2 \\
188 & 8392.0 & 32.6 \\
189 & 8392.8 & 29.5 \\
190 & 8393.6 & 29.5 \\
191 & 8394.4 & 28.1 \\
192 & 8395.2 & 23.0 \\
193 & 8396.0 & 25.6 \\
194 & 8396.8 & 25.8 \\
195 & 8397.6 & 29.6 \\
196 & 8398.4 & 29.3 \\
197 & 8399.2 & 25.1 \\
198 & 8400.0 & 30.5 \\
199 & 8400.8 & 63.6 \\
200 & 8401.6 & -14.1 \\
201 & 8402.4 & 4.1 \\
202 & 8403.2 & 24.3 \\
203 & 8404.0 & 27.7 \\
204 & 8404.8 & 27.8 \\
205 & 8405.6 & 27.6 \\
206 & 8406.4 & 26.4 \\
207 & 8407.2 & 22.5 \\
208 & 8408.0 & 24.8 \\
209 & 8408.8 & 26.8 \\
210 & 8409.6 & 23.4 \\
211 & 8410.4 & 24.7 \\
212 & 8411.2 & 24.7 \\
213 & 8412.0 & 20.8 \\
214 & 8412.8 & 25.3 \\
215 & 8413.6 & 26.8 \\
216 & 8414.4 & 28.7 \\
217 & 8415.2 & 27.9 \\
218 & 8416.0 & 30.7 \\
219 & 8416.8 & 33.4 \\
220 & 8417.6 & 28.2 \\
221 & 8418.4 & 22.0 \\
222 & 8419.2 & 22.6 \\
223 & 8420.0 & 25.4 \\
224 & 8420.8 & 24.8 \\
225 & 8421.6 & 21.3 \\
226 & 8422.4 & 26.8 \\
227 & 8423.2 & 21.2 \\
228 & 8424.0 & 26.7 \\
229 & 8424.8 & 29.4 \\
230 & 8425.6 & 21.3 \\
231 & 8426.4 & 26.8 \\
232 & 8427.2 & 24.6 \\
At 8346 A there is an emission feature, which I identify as Mg II 2798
